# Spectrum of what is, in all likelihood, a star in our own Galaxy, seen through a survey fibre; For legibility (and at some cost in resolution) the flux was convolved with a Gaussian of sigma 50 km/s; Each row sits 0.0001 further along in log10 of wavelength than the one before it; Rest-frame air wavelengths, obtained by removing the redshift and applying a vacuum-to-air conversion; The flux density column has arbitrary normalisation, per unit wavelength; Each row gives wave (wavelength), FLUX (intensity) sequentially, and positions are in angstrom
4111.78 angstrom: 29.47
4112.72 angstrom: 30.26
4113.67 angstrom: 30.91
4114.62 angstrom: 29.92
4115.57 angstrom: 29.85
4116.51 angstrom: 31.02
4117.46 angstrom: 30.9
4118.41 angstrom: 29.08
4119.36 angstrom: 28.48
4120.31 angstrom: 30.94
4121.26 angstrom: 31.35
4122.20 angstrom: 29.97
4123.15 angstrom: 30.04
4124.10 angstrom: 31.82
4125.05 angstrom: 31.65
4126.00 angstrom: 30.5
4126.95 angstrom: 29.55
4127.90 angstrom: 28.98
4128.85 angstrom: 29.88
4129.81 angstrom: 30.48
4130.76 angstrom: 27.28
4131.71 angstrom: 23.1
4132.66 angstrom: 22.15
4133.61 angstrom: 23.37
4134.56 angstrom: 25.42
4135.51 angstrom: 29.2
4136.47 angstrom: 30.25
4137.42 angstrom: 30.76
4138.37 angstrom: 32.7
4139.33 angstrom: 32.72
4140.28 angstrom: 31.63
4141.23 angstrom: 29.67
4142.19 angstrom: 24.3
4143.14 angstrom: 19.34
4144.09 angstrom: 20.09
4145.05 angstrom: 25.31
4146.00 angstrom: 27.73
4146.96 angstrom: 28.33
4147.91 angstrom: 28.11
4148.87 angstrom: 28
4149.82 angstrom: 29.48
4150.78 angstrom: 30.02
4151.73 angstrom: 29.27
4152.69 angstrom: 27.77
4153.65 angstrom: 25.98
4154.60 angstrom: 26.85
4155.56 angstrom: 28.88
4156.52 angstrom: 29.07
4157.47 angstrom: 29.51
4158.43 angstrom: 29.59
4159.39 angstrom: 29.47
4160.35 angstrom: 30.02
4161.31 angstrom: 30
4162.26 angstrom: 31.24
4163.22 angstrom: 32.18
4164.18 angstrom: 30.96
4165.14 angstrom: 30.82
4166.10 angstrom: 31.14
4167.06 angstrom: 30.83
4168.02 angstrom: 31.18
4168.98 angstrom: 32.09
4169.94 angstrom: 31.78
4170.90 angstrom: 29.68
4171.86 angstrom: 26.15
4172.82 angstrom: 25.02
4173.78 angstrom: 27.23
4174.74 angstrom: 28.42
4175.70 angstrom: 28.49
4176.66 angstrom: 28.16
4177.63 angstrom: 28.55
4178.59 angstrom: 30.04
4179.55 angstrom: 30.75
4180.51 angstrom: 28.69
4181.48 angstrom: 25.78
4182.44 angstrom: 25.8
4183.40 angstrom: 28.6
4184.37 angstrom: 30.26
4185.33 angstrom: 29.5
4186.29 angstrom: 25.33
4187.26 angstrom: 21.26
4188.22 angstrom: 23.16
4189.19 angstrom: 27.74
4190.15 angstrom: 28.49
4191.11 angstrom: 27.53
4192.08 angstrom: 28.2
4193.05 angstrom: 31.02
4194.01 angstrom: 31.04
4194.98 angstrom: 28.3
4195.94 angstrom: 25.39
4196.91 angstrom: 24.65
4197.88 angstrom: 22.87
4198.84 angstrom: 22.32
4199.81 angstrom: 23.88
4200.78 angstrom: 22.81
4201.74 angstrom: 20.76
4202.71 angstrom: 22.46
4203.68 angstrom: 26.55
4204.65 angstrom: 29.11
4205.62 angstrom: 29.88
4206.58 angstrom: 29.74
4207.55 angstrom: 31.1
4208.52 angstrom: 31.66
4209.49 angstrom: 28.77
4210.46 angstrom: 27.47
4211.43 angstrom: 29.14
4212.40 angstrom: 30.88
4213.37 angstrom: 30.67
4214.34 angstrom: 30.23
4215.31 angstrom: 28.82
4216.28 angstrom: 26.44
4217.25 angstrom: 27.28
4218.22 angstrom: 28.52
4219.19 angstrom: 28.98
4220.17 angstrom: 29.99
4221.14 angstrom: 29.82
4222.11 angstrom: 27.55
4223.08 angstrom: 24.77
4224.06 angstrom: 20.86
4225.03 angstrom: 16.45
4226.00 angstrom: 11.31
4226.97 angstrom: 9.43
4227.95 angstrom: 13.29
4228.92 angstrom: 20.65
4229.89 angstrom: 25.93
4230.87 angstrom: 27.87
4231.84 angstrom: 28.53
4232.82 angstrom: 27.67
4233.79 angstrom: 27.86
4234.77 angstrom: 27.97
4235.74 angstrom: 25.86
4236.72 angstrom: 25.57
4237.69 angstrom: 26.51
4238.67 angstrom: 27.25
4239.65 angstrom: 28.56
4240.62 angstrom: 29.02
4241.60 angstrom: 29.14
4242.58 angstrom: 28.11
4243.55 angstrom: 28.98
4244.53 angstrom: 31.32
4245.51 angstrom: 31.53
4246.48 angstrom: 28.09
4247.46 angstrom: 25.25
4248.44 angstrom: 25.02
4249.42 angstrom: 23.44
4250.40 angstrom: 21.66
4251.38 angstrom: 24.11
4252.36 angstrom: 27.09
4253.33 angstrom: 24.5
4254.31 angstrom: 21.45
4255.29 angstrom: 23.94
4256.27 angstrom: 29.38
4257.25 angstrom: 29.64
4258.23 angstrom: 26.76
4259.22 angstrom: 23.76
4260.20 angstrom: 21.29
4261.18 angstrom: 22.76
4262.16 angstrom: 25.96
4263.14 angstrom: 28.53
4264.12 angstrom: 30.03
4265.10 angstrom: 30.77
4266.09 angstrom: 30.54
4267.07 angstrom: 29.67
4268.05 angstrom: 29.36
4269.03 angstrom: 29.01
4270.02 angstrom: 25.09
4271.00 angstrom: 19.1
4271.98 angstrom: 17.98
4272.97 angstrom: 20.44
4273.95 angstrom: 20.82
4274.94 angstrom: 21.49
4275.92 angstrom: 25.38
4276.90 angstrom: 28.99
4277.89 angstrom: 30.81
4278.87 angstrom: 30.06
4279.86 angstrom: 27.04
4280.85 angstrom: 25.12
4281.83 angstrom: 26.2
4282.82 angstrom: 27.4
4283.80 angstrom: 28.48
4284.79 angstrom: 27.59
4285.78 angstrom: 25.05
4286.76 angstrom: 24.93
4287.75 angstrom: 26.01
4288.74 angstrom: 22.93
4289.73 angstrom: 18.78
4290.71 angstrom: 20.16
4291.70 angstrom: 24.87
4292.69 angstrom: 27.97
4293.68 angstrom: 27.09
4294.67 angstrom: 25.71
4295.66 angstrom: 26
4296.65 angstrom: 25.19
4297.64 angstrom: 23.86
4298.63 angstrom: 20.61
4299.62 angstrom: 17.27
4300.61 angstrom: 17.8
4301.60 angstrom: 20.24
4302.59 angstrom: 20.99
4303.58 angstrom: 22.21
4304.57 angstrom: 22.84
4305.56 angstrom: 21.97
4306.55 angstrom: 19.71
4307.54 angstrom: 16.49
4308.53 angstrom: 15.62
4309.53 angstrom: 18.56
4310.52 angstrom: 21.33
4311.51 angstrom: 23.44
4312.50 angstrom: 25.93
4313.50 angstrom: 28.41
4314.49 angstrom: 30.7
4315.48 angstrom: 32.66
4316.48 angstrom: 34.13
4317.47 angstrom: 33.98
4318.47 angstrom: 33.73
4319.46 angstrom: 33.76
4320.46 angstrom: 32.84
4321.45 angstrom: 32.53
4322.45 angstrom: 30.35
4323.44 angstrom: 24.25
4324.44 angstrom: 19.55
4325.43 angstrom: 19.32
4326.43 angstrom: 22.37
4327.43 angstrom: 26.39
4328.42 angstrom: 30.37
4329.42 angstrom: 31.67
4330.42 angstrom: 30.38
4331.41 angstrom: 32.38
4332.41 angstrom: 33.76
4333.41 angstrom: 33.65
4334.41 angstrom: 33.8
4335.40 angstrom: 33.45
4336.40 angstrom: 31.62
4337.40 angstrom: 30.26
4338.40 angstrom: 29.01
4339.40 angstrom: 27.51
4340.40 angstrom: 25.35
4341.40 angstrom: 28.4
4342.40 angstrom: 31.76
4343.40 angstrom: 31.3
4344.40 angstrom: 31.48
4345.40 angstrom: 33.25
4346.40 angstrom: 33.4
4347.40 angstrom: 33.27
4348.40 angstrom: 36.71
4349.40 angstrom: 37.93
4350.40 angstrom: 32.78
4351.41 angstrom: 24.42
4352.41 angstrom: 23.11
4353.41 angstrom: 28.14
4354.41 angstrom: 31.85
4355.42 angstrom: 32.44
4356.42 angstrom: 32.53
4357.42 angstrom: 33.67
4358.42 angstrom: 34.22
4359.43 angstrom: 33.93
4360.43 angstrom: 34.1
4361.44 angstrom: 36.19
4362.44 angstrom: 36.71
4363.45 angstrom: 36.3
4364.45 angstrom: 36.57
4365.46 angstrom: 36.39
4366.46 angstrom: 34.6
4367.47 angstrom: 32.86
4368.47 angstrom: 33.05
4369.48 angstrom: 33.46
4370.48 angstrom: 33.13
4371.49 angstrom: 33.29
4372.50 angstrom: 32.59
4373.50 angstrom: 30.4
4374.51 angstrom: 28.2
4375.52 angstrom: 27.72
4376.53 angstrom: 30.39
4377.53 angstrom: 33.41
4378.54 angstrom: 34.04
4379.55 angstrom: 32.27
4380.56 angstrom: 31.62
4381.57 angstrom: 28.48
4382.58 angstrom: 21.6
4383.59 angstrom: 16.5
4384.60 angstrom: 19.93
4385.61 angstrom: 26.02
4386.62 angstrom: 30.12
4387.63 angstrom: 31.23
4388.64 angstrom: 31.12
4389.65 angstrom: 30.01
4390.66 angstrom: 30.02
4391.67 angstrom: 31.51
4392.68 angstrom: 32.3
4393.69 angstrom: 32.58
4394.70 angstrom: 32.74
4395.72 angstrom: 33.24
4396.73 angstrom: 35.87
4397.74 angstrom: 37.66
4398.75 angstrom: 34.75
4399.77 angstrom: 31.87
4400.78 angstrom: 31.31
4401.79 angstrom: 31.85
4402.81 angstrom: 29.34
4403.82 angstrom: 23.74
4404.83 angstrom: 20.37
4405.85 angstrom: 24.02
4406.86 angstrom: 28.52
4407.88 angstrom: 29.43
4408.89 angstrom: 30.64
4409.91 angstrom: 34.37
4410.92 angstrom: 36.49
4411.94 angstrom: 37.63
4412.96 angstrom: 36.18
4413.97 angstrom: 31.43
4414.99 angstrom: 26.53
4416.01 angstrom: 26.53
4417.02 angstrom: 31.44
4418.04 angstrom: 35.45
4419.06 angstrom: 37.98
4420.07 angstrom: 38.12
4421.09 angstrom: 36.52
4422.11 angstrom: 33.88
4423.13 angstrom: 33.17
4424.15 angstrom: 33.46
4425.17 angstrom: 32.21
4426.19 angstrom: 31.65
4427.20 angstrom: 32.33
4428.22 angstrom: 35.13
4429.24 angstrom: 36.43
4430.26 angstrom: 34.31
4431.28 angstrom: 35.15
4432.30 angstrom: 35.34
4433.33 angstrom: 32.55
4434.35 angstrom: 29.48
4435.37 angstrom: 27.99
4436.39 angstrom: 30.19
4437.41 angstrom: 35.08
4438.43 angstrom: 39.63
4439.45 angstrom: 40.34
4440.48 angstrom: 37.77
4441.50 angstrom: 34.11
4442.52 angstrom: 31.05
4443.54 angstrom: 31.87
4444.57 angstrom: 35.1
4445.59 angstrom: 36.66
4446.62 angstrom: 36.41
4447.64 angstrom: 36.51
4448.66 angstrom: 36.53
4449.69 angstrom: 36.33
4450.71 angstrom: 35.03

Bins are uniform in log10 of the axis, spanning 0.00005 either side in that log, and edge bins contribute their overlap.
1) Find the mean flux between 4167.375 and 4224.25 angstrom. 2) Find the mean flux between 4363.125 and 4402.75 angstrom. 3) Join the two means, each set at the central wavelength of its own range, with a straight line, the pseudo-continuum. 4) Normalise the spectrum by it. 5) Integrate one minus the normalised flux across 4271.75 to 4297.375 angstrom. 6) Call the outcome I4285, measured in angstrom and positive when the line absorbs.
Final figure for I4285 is 3.7 angstrom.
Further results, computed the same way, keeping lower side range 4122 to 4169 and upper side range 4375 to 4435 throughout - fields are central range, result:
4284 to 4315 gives 7.5 angstrom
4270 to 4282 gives 2.2 angstrom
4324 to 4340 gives 0.8 angstrom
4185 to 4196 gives 0.7 angstrom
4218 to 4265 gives 6.7 angstrom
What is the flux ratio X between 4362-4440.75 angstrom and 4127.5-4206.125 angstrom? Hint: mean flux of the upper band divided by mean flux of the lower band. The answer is 1.15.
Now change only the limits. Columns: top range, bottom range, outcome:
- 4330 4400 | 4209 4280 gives 1.21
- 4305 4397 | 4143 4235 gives 1.11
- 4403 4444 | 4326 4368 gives 1.02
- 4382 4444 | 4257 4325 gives 1.26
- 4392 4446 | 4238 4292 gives 1.26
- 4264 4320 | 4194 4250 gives 0.96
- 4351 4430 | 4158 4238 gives 1.17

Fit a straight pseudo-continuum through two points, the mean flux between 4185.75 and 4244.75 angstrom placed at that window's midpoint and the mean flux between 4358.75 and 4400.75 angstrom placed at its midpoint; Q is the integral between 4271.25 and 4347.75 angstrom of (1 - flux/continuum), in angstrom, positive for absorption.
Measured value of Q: 7.6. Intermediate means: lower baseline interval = 26.3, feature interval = 26.5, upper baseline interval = 31.7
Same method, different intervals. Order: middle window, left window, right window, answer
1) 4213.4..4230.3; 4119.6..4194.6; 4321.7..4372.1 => 3.3 angstrom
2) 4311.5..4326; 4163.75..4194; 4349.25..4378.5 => 1.1 angstrom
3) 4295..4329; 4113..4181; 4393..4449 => 7.1 angstrom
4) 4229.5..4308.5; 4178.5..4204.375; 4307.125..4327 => 3.5 angstrom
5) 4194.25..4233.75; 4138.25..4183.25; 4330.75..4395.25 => 5.0 angstrom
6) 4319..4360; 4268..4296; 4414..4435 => -3.0 angstrom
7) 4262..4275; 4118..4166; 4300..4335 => 0.7 angstrom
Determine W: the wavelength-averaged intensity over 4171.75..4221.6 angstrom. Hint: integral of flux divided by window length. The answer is 27.6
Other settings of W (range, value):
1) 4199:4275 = 26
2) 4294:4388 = 28.9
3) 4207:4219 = 29.2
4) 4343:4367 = 33.1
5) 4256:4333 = 25.7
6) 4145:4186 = 29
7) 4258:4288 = 26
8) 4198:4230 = 25.3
